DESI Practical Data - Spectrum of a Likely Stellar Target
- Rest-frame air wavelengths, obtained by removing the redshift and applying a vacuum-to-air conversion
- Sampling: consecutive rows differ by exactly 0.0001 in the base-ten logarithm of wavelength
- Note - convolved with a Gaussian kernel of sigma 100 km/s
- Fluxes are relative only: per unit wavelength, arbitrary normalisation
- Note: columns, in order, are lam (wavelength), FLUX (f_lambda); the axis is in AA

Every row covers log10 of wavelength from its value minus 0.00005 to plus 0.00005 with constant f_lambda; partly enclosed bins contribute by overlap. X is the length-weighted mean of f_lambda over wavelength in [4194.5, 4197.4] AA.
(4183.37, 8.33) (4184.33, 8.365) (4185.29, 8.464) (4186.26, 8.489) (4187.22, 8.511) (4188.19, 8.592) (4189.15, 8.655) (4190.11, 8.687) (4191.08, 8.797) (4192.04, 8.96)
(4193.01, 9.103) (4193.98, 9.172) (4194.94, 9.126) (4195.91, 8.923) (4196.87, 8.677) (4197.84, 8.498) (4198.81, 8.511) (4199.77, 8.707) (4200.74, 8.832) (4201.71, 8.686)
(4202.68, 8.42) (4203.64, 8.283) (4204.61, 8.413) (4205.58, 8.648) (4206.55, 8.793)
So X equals 8.9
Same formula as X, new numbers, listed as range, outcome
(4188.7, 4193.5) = 8.83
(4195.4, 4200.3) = 8.67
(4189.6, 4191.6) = 8.77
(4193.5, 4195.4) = 9.18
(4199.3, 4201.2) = 8.76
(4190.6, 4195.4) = 9.03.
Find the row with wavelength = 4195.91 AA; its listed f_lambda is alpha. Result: 8.923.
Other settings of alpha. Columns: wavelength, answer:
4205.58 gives 8.648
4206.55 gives 8.793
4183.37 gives 8.33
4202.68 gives 8.42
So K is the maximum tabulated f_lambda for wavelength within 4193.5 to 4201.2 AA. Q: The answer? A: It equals 9.172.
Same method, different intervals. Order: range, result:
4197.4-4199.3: 8.511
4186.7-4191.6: 8.797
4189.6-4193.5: 9.103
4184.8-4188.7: 8.592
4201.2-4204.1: 8.686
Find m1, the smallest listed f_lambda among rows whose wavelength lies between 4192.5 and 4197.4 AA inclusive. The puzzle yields 8.677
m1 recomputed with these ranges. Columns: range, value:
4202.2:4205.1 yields 8.283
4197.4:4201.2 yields 8.498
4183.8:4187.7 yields 8.365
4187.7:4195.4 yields 8.592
